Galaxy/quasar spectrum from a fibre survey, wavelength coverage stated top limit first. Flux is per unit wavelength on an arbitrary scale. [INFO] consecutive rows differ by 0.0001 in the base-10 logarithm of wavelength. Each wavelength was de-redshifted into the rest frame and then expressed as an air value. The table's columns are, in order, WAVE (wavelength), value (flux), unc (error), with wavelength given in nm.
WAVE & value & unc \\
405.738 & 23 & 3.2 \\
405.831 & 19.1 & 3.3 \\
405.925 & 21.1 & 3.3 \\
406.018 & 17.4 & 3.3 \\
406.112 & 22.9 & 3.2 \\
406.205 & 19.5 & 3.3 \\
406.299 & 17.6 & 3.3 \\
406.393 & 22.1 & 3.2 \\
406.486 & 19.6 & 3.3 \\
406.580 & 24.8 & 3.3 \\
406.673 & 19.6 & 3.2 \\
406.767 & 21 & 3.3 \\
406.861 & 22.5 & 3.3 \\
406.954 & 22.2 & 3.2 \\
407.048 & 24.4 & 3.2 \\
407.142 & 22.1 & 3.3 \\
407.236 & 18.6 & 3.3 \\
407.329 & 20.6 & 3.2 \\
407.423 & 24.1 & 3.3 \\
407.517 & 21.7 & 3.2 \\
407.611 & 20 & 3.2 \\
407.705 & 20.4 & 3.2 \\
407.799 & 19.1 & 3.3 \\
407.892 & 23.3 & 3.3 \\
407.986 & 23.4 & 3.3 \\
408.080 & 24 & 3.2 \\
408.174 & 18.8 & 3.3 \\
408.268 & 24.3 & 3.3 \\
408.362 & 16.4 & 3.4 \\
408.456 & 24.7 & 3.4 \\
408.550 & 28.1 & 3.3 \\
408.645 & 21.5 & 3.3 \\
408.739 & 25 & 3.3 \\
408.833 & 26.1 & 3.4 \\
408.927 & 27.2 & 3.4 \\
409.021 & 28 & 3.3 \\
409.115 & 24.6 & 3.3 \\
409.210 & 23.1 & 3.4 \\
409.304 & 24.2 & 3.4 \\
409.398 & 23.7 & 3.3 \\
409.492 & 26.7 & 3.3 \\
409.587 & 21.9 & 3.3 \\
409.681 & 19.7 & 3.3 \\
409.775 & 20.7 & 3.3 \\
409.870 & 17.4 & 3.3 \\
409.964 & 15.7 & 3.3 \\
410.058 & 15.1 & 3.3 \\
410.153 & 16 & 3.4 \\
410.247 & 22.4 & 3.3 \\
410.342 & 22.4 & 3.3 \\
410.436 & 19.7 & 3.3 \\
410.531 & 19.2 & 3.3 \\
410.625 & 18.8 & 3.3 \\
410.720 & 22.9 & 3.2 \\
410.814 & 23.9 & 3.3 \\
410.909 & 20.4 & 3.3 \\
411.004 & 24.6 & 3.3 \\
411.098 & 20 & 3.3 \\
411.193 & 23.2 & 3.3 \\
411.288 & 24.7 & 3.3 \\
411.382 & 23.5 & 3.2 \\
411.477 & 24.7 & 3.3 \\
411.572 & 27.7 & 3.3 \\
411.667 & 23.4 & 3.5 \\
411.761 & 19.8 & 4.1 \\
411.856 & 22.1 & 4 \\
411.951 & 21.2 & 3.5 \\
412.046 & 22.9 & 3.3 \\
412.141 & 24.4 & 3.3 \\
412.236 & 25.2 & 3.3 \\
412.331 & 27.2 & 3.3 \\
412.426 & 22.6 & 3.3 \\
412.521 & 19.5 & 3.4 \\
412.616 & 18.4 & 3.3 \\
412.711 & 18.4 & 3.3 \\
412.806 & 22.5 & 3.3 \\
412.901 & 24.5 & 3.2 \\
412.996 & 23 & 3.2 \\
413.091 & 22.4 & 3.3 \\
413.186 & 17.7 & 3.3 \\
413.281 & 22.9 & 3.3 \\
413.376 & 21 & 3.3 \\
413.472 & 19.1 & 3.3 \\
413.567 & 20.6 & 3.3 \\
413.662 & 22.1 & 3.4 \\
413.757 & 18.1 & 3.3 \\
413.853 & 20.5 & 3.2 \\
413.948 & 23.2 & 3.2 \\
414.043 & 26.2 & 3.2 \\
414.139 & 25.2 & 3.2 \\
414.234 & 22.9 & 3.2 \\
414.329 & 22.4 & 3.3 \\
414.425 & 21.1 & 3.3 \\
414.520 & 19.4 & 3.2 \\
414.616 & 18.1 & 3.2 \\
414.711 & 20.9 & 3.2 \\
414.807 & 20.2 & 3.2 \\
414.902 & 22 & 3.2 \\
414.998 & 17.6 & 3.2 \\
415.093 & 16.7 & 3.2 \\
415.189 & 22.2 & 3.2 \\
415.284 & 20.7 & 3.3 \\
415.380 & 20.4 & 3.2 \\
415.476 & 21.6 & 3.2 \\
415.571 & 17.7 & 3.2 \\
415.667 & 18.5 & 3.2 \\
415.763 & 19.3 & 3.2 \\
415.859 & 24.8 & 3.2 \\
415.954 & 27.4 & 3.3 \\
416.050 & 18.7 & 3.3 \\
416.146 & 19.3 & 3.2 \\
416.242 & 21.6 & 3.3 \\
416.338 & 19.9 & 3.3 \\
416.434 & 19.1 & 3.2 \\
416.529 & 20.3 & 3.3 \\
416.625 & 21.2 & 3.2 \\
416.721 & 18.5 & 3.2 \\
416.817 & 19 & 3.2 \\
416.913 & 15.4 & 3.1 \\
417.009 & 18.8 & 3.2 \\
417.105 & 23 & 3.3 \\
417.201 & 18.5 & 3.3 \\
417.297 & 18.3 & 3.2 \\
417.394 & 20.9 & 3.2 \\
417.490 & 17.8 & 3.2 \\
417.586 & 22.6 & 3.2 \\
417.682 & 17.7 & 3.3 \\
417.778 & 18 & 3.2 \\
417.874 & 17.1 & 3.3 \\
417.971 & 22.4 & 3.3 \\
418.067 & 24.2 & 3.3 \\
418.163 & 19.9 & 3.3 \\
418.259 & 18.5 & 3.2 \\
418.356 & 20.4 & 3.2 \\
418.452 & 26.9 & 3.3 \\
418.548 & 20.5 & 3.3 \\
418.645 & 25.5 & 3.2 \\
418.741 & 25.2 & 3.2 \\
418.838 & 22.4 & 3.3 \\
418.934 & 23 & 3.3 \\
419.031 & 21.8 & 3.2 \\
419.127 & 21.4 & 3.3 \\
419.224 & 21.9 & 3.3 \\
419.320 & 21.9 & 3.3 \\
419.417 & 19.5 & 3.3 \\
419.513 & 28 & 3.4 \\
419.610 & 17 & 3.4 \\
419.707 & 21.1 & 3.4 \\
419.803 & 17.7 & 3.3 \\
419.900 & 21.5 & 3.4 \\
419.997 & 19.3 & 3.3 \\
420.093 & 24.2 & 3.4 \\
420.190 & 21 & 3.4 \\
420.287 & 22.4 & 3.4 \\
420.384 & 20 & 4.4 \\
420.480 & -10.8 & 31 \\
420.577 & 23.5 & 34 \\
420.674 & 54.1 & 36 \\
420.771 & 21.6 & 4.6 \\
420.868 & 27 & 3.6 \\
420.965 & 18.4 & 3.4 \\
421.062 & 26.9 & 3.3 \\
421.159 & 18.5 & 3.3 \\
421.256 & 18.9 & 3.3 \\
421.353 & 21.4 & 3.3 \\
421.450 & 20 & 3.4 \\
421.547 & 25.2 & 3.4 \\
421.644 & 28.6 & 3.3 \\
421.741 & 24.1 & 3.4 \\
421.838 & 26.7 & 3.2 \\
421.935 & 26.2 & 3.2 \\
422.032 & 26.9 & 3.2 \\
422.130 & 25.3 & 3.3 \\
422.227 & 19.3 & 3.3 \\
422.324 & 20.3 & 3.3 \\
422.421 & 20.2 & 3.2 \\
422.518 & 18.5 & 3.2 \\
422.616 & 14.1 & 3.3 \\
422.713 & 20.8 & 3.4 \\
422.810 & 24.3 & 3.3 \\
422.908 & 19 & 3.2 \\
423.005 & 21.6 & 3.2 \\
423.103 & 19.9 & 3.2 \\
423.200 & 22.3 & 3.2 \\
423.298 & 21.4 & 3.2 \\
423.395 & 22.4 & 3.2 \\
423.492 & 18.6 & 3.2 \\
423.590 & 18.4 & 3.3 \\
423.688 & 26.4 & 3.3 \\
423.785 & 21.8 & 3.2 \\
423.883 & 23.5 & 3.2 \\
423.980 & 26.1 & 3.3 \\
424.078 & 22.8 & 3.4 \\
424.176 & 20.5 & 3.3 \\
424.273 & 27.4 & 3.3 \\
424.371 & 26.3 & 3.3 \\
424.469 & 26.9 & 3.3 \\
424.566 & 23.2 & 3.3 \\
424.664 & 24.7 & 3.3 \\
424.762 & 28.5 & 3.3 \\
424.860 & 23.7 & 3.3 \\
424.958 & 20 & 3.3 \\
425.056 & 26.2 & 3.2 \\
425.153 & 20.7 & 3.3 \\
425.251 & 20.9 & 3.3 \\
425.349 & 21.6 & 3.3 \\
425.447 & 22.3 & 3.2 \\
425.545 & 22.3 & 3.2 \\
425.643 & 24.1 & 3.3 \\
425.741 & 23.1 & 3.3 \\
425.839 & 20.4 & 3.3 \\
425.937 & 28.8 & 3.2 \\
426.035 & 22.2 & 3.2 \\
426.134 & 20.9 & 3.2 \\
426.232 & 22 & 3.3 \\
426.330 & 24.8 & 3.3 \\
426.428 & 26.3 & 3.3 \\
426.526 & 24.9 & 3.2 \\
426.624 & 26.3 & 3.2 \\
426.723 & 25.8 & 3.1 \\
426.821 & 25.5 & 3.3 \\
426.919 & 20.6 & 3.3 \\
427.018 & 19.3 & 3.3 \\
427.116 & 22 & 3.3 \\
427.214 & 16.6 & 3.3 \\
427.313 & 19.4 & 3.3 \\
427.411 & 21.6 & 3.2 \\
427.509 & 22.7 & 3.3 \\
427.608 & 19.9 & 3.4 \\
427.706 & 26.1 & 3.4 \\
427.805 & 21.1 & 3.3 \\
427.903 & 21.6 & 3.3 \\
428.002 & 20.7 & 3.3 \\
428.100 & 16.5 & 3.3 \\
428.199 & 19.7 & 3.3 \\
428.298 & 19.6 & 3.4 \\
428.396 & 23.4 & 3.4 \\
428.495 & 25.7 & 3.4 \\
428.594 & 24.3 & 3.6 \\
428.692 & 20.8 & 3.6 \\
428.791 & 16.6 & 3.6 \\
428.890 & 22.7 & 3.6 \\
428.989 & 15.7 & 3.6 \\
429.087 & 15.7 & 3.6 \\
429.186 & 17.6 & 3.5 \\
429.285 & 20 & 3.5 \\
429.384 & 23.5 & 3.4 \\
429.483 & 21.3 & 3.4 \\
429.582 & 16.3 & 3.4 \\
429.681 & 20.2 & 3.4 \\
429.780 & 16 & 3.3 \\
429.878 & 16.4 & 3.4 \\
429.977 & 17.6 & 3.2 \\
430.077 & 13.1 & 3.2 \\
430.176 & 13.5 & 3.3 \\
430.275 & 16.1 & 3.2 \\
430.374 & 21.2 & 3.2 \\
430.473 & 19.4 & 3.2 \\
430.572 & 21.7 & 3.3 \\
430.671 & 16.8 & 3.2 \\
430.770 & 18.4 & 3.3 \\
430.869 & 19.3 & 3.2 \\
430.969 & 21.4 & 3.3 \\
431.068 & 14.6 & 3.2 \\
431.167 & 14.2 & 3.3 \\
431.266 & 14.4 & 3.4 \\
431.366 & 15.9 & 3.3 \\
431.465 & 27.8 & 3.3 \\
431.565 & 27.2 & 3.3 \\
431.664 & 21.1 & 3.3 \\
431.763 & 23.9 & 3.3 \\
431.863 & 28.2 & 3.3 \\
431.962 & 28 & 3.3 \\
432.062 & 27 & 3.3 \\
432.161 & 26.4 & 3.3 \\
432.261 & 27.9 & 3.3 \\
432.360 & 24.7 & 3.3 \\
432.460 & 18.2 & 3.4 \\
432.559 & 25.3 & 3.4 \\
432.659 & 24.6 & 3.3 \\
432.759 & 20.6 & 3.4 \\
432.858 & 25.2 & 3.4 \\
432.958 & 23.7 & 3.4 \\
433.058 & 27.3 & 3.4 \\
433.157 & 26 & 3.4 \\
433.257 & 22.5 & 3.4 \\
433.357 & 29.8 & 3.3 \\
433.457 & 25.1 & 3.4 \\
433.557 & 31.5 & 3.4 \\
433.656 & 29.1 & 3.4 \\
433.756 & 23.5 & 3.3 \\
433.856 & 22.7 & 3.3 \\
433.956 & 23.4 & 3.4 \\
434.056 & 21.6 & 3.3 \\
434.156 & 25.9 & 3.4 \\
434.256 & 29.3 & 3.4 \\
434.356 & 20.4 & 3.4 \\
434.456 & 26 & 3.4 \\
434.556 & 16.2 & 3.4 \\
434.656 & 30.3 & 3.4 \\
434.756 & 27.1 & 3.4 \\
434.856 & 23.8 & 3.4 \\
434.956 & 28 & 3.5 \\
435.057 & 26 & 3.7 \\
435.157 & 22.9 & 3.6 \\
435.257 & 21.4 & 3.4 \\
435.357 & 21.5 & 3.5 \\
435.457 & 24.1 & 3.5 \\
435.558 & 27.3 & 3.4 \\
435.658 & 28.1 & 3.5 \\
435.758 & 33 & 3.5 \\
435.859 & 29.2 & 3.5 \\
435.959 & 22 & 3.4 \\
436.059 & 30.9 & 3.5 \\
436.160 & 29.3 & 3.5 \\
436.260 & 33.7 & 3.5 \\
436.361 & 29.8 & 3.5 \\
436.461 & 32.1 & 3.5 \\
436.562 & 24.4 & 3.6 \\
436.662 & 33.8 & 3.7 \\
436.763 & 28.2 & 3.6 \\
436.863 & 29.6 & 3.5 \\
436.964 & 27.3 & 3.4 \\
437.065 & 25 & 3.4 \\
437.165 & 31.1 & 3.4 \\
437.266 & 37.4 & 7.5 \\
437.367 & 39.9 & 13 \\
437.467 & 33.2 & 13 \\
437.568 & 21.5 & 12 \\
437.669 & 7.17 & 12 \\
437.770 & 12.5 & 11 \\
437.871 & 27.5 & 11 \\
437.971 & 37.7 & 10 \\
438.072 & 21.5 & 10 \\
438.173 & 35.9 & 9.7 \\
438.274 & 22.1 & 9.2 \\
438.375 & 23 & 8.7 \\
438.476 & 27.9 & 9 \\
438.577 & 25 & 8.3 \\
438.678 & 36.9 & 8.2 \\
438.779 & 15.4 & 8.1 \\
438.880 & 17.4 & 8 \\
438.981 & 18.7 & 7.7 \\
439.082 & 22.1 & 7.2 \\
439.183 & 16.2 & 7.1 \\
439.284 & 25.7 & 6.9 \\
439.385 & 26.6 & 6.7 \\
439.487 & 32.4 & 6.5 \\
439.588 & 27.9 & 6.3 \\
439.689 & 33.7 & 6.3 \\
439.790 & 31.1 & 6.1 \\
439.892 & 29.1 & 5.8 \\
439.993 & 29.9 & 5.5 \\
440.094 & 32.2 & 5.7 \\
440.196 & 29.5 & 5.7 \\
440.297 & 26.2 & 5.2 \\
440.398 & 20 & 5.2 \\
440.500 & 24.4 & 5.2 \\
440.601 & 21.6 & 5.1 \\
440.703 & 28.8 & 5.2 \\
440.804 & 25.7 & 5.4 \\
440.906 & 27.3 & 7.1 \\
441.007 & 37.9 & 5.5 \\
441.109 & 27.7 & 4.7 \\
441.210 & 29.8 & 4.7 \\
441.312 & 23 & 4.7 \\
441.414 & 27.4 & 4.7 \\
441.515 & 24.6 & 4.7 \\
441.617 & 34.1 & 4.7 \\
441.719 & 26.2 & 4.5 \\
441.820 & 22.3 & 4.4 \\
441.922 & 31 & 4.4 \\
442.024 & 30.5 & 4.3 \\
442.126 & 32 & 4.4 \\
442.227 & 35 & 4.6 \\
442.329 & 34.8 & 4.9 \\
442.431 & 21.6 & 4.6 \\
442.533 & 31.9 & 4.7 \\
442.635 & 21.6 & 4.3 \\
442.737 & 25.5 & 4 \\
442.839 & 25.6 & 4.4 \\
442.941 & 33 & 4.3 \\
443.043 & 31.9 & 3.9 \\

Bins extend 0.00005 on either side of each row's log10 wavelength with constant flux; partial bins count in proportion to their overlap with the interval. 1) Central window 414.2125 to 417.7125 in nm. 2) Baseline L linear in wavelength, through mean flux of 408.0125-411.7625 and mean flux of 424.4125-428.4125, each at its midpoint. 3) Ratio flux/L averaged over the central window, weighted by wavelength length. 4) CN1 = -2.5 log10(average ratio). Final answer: 0.12 mag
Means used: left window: 22.4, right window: 22.6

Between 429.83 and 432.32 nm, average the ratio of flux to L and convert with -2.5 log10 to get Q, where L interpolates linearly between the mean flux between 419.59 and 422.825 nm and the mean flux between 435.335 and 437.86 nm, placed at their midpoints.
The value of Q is 0.25 mag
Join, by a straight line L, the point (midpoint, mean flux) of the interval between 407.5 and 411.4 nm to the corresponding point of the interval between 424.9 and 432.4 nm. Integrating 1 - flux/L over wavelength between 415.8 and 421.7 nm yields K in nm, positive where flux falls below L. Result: 0.095 nm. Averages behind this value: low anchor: 22.1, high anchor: 21.2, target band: 21.3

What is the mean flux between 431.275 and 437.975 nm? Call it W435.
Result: 26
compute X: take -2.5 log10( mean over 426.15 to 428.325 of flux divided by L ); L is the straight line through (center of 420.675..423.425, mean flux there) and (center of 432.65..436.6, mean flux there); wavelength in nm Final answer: 0.10 mag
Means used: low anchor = 22.7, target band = 22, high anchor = 26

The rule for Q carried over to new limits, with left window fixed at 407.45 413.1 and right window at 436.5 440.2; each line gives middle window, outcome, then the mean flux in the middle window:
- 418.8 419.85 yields 0.11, 21.4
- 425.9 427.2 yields 0.06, 23.6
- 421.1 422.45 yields 0.05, 23.1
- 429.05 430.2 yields 0.40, 17.7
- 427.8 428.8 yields 0.20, 21.1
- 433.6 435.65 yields 0.07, 24.6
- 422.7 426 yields 0.07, 23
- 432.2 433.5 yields 0.06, 24.7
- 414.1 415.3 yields 0.11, 20.7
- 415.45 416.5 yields 0.12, 20.7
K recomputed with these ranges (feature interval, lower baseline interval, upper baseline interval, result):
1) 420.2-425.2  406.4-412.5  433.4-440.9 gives 0.342 nm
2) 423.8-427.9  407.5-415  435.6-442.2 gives 0.280 nm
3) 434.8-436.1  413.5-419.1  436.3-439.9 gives 0.006 nm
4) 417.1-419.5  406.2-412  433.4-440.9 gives 0.229 nm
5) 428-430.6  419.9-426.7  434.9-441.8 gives 0.576 nm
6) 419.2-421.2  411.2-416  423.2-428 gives 0.068 nm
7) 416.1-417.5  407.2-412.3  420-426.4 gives 0.186 nm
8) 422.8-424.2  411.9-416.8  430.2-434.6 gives 0.013 nm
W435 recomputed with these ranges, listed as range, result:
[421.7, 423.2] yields 21.8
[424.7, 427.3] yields 23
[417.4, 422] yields 22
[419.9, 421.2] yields 22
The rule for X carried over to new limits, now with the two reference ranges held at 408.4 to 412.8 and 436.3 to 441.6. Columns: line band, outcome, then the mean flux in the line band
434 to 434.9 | 0.076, 24.5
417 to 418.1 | 0.182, 19.9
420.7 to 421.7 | 0.036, 23.4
